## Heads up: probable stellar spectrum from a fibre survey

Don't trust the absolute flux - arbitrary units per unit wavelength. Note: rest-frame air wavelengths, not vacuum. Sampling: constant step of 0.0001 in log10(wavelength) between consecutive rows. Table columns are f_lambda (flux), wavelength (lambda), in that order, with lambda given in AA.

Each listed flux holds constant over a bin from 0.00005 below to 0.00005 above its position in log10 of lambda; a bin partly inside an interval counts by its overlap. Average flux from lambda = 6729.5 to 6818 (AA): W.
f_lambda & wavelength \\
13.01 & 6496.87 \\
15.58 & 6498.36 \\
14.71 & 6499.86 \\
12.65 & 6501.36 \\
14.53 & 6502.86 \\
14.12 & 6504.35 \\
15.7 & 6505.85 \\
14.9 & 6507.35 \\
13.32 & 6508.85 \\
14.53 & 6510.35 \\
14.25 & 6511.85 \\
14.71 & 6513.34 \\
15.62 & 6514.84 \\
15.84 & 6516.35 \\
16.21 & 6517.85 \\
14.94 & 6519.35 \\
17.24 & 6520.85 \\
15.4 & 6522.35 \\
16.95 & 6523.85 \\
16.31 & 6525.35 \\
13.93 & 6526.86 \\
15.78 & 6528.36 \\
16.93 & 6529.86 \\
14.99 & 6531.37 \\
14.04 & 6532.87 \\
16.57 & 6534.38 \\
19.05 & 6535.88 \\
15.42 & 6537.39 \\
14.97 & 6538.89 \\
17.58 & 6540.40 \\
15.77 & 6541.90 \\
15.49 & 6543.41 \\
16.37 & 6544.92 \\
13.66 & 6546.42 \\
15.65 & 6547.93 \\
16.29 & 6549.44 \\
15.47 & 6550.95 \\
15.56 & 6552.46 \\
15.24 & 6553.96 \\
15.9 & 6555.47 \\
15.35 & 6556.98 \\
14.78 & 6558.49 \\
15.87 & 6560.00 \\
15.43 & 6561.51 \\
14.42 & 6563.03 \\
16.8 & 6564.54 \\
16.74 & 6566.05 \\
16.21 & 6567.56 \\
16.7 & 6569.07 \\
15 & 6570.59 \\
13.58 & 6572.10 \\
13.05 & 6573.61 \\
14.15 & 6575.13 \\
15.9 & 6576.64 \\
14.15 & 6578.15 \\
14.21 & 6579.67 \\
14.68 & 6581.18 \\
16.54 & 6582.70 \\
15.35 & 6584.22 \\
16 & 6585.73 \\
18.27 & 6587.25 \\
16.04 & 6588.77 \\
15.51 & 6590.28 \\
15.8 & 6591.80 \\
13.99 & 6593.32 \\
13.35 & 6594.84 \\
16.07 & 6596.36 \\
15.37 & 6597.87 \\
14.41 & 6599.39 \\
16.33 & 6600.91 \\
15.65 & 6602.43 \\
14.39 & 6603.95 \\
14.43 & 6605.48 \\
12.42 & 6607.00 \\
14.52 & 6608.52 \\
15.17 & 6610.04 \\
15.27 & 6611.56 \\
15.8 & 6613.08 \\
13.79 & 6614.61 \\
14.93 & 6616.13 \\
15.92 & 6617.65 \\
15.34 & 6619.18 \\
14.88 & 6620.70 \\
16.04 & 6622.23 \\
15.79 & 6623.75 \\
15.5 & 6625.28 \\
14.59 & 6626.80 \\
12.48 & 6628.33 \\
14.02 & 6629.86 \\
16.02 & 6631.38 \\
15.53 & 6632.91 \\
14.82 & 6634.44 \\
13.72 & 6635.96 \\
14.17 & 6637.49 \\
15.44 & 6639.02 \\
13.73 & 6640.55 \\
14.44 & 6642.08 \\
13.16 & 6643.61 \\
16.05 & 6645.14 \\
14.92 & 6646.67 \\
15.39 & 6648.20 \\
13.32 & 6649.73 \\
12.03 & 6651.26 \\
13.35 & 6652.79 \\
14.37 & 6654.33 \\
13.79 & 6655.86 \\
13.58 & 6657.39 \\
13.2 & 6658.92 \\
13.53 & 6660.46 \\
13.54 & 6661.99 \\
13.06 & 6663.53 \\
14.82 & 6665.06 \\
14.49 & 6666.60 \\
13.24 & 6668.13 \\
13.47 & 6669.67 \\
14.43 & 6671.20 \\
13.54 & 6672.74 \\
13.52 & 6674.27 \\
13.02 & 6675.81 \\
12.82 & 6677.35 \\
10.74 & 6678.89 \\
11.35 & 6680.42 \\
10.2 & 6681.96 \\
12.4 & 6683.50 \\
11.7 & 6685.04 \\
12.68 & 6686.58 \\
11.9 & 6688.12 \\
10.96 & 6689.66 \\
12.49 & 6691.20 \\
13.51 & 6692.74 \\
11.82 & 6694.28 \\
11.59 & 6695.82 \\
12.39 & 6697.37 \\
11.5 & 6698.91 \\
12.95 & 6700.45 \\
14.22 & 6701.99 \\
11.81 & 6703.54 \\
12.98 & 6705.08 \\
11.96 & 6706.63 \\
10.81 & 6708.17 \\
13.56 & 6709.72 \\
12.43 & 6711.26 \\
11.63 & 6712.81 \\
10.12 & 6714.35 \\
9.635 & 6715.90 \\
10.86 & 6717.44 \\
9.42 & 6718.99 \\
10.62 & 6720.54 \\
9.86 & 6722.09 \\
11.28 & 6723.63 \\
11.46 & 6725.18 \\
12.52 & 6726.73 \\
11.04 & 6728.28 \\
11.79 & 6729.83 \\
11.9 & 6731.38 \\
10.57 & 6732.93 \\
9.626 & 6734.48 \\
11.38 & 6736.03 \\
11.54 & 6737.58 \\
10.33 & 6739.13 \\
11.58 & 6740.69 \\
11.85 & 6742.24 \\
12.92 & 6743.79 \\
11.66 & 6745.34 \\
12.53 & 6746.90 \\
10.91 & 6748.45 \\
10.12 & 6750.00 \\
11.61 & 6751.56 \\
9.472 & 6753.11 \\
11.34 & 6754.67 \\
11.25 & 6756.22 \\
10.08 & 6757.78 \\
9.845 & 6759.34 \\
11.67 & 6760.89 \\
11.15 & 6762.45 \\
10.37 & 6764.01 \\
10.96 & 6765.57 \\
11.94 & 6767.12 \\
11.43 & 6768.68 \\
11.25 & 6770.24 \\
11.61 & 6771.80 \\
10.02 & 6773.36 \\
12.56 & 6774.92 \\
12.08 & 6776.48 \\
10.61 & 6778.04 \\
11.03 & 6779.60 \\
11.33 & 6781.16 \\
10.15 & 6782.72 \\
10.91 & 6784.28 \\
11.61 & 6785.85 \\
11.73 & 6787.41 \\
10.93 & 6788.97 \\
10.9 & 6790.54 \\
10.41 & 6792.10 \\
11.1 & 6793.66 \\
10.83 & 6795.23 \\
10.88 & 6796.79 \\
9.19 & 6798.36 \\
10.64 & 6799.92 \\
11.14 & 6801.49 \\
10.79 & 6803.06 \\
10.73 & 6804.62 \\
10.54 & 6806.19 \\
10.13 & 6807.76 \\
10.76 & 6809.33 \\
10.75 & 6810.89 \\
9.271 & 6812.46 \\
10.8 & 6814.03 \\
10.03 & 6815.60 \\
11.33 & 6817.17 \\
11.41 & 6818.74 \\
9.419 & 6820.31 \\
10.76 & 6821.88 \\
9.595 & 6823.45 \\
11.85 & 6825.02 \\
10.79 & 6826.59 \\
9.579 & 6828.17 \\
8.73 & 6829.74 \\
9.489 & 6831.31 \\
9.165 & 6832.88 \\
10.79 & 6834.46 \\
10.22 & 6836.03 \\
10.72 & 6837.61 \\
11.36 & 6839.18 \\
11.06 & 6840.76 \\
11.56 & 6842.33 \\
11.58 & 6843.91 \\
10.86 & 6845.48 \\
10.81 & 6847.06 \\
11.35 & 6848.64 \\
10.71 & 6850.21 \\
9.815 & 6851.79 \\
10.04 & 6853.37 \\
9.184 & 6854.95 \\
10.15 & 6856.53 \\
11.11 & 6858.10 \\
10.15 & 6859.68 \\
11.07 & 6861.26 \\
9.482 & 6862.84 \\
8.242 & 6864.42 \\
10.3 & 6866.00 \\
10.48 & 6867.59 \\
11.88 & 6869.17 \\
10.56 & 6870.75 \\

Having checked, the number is 11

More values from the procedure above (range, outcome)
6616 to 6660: 14.5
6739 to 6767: 11.1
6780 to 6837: 10.5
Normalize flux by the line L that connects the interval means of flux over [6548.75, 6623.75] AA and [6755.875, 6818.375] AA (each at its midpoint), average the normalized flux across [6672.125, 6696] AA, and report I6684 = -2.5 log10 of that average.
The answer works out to 0.08 mag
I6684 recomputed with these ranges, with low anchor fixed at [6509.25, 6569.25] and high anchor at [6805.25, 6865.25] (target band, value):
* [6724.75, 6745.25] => 0.069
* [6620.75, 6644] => -0.047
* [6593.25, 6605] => -0.026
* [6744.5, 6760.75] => 0.091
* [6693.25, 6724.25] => 0.096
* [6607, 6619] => -0.039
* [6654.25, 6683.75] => 0.019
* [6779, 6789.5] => 0.019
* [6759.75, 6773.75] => 0.044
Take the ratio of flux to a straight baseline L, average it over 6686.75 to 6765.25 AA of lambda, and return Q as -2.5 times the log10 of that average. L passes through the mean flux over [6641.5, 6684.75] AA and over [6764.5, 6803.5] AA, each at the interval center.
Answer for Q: 0.069 mag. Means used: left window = 13.4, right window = 11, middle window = 11.4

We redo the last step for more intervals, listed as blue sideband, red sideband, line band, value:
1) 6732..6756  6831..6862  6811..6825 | 0.03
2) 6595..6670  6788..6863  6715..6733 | 0.16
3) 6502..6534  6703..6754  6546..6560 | -0.06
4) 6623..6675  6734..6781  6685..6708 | 0.05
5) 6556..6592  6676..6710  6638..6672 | -0.06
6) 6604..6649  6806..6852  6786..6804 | 0.04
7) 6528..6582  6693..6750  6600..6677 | -0.07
